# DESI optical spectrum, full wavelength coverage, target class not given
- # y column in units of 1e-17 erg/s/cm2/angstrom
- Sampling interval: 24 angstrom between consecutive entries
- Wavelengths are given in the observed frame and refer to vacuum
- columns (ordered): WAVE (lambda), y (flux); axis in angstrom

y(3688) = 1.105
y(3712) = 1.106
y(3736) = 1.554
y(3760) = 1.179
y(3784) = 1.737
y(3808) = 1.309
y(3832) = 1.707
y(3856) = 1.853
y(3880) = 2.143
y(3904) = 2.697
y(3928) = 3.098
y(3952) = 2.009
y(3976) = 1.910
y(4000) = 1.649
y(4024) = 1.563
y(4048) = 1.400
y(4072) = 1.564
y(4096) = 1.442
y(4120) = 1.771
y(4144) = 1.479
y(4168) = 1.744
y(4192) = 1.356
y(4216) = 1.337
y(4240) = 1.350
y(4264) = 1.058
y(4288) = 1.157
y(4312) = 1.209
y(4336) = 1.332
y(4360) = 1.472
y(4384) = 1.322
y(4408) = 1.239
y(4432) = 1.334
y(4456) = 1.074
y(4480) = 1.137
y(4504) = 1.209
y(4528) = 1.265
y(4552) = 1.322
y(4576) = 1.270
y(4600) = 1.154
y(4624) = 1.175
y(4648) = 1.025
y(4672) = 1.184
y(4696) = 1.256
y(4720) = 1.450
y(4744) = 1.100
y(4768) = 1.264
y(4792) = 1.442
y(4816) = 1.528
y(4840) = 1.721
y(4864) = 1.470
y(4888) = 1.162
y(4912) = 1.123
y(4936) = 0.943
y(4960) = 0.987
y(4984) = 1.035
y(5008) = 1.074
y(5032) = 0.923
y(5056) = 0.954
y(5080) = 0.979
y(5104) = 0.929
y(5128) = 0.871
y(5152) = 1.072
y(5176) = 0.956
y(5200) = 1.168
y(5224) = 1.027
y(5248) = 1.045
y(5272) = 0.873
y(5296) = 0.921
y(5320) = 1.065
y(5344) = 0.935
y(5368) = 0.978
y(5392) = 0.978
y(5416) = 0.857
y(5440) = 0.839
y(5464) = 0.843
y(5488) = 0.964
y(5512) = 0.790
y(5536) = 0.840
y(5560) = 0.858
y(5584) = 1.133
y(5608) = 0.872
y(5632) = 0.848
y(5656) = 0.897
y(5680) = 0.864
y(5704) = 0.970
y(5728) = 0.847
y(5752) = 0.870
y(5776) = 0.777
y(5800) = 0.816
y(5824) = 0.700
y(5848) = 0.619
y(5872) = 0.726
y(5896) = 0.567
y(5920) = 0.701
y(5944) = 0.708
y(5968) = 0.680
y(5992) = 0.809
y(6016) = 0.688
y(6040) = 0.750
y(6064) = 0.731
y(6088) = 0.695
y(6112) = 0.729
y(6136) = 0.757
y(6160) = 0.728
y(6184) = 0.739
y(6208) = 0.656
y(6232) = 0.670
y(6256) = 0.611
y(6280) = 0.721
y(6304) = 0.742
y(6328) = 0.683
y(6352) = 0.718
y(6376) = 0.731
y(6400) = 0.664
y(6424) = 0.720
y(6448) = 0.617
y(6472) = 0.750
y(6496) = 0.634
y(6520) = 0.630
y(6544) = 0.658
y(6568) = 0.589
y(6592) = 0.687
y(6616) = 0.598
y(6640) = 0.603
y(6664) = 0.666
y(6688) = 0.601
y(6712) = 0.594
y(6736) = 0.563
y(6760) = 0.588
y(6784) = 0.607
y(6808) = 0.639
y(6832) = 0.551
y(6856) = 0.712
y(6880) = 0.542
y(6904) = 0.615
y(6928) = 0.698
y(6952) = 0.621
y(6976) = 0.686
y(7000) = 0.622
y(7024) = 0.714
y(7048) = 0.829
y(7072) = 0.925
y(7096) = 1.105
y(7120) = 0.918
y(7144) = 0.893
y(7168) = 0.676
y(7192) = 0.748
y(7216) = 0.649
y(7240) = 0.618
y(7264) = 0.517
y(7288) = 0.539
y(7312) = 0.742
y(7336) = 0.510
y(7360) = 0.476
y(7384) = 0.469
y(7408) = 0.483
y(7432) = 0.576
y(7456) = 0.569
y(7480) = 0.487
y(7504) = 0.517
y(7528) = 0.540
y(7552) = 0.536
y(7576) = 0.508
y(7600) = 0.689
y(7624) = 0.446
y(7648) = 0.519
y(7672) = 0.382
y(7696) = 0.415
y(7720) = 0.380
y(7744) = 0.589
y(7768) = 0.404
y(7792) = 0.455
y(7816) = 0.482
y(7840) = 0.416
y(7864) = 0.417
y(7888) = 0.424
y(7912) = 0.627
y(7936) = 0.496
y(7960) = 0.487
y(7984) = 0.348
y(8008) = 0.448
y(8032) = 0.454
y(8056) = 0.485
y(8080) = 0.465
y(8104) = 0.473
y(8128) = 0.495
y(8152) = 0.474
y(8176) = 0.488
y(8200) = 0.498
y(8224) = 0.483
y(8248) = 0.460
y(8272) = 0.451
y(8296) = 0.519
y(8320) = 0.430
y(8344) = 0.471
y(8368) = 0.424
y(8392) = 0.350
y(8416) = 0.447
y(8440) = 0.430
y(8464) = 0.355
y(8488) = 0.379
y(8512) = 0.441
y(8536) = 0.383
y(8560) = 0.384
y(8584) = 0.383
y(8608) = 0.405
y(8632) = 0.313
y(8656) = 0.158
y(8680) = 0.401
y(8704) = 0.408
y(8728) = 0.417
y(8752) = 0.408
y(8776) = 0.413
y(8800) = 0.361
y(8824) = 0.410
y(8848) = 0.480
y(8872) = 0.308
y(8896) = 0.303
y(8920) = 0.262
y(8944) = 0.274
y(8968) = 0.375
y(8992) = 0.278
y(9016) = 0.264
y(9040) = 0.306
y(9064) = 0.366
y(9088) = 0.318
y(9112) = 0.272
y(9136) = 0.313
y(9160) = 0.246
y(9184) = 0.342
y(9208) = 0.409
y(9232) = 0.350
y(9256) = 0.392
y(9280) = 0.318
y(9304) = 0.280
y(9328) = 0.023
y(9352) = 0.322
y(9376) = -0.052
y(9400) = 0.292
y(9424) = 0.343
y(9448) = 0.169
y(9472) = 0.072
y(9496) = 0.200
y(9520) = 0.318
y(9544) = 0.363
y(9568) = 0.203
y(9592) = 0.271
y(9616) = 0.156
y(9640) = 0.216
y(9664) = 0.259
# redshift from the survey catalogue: 1.535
